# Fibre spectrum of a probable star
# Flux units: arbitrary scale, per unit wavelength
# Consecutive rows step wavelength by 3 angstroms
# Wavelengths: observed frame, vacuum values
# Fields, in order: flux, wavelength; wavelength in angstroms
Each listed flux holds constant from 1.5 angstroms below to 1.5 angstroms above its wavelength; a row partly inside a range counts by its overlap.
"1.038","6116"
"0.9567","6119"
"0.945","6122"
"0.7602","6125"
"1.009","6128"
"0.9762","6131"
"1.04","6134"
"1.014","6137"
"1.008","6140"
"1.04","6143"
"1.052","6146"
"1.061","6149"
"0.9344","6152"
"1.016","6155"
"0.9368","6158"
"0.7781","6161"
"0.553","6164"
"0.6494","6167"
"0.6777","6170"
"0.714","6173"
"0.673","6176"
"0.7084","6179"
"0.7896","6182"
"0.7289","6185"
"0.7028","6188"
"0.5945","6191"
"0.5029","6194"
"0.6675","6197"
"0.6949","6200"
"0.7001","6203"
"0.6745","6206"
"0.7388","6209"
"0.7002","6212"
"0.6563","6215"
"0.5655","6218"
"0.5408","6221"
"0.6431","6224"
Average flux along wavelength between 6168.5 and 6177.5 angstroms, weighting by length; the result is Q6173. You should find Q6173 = 0.688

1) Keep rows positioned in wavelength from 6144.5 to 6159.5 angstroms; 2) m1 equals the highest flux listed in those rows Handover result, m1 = 1.061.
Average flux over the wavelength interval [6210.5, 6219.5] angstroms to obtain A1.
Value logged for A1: 0.641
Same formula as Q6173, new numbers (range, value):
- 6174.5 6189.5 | 0.721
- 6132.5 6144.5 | 1.03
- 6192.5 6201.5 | 0.622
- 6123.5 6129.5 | 0.885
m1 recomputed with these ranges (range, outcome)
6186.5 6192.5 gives 0.7028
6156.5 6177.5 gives 0.9368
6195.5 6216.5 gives 0.7388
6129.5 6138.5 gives 1.04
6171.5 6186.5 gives 0.7896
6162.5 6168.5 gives 0.6494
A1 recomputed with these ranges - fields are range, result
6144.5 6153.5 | 1.02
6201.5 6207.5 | 0.687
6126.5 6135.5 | 1.01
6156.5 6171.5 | 0.719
